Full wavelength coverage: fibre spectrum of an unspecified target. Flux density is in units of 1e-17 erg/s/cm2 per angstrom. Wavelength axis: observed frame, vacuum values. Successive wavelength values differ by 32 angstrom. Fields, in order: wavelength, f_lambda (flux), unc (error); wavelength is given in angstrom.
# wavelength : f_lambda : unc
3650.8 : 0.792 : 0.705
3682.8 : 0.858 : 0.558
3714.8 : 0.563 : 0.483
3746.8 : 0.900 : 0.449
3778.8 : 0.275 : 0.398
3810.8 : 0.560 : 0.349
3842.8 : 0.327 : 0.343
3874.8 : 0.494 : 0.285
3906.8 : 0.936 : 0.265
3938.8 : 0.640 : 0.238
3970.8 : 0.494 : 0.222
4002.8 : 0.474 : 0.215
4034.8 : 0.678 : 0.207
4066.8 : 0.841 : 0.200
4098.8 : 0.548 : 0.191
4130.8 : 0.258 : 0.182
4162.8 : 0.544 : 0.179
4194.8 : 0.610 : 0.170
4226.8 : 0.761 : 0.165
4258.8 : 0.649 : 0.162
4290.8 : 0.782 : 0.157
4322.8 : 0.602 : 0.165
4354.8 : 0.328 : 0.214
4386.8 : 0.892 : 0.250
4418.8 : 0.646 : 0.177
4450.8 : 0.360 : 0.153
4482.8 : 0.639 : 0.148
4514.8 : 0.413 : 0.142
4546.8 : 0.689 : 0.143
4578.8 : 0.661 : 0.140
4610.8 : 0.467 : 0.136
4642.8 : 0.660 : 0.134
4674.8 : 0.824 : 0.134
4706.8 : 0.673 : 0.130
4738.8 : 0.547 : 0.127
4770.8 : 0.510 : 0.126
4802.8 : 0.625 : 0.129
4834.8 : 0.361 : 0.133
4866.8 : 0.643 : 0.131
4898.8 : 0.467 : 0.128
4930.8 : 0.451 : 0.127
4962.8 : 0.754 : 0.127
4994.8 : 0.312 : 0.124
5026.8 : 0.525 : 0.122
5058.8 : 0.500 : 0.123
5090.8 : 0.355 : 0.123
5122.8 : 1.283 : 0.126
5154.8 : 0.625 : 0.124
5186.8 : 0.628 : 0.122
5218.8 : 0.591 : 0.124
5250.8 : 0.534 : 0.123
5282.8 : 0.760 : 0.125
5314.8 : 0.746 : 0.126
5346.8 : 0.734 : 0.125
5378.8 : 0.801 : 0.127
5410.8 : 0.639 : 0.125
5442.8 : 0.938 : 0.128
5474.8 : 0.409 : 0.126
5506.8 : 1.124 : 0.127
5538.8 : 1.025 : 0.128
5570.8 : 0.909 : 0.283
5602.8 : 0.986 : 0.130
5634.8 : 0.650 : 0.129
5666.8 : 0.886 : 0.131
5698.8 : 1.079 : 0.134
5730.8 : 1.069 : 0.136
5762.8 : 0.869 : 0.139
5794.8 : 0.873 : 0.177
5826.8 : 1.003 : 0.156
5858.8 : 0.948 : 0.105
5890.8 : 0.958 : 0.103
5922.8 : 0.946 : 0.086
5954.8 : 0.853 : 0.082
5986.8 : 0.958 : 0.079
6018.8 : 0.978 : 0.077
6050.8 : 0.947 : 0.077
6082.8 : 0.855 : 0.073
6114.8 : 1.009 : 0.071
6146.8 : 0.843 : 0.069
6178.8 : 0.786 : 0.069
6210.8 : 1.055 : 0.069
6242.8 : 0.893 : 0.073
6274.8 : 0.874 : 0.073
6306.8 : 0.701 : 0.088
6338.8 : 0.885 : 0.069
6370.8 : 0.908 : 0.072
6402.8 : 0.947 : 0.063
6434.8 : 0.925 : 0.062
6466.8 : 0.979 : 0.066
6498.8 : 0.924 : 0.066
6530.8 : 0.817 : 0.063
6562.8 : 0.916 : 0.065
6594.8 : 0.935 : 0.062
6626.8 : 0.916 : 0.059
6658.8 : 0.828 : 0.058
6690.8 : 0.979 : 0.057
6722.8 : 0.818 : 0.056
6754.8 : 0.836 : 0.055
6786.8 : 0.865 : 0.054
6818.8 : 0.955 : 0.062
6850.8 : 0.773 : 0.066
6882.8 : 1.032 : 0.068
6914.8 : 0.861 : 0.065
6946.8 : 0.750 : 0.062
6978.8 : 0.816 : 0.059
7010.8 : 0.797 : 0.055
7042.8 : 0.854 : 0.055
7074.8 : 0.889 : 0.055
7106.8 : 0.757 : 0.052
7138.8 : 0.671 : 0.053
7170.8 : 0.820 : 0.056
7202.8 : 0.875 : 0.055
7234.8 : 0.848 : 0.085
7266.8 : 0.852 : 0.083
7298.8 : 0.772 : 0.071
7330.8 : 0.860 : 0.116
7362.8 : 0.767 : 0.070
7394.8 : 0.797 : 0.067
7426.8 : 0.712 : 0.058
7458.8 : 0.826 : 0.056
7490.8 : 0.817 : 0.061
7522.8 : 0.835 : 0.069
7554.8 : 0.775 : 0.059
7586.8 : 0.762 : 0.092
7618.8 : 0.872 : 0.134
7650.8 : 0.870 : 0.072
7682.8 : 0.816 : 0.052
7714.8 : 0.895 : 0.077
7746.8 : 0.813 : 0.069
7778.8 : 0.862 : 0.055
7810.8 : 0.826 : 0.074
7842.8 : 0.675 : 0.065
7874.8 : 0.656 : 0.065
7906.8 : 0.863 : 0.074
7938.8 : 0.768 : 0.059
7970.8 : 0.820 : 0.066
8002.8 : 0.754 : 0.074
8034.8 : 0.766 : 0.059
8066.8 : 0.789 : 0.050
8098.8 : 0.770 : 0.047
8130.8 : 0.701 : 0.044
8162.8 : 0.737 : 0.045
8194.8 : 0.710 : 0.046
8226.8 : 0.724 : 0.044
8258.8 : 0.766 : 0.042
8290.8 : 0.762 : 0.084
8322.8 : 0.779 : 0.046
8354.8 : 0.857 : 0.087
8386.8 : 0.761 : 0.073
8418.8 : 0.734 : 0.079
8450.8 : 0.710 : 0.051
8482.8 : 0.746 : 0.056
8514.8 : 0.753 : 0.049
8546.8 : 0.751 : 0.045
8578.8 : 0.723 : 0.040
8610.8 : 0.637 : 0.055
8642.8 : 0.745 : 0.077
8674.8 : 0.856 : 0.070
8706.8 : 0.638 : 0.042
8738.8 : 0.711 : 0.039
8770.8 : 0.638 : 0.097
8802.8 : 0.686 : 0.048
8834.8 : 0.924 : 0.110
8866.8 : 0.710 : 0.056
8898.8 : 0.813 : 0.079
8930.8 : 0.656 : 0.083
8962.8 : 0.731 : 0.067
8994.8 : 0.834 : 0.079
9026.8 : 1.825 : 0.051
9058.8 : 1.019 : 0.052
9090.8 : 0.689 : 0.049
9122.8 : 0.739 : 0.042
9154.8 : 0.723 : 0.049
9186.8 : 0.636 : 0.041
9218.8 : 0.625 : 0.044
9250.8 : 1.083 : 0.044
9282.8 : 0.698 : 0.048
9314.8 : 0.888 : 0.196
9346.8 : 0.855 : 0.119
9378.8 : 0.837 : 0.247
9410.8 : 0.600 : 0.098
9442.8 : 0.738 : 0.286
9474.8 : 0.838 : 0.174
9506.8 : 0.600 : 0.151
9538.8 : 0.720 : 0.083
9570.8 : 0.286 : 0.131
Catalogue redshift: 0.38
